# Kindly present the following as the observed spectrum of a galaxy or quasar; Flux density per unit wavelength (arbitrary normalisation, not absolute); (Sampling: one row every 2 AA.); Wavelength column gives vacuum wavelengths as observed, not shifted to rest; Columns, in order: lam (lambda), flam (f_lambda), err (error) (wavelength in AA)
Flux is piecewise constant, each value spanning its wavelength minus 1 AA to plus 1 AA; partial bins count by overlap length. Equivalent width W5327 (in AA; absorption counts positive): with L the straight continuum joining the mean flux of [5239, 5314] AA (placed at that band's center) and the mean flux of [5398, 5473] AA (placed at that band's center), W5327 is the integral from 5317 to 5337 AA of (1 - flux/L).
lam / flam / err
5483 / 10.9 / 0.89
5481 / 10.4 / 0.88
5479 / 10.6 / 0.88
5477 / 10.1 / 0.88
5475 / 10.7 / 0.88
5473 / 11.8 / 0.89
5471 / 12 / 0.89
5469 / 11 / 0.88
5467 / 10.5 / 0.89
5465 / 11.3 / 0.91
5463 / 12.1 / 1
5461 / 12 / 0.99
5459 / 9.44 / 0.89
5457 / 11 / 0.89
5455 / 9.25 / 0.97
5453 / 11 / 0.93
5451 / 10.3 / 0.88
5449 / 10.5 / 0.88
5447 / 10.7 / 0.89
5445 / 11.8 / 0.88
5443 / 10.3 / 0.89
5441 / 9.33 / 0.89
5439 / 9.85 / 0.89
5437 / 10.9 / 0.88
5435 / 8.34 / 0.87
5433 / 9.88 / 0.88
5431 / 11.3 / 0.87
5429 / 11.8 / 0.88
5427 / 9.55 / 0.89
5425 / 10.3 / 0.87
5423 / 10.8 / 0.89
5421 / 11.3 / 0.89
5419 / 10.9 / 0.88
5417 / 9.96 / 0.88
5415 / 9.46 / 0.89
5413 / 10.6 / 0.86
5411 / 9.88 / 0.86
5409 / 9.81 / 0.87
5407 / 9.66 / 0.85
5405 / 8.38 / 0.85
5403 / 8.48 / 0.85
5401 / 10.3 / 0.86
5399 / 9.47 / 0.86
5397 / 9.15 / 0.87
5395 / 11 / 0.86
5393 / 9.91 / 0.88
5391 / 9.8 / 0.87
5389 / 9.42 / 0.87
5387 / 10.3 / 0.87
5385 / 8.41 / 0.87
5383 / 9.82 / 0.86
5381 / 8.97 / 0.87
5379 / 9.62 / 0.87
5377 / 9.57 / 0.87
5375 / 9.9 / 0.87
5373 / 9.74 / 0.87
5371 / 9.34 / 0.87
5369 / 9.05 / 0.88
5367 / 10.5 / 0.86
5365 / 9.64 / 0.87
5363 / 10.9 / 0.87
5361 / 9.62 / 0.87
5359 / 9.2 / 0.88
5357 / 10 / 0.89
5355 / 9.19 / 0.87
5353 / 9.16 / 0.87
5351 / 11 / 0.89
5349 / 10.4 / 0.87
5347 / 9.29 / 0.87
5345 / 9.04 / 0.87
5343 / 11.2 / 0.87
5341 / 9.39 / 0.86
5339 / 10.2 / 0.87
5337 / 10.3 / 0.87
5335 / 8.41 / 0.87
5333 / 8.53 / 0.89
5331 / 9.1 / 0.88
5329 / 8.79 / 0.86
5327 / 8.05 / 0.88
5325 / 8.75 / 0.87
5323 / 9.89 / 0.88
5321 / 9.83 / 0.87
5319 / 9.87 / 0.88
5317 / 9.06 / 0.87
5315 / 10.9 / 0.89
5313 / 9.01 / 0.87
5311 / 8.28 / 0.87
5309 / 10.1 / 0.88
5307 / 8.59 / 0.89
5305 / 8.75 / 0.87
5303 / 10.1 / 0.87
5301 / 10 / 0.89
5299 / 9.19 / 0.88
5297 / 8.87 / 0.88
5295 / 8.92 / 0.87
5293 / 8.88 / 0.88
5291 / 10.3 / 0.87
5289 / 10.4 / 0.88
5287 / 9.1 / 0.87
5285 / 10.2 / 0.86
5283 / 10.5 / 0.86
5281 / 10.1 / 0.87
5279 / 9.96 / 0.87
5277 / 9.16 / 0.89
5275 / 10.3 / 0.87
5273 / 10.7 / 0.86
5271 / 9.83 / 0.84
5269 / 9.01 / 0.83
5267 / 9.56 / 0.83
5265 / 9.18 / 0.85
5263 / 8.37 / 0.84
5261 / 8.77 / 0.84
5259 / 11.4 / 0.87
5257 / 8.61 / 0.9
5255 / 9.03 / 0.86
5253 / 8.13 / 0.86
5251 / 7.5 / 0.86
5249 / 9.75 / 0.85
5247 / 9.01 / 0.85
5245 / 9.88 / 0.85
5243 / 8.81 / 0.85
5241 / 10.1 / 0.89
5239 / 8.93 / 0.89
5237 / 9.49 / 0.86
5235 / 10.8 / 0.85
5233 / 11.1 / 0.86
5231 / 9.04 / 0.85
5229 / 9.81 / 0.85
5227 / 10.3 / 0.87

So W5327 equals 1.3 AA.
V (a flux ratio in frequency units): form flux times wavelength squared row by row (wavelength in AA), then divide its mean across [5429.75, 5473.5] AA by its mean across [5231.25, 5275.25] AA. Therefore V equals 1.2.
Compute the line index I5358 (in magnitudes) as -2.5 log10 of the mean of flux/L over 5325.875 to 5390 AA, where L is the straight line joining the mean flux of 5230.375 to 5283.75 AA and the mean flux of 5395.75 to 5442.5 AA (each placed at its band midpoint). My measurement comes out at 0.03 mag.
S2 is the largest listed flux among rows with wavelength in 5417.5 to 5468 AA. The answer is 12.1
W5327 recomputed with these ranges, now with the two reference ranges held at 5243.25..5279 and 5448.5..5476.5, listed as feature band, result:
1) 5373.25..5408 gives 2.7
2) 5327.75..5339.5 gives 0.9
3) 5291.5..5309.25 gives 0.7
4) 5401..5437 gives 1.8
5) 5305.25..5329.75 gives 1.3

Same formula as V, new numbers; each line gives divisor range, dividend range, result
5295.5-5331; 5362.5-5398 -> 1.07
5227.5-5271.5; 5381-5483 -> 1.18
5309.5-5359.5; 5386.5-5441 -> 1.09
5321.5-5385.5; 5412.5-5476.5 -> 1.15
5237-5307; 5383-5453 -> 1.13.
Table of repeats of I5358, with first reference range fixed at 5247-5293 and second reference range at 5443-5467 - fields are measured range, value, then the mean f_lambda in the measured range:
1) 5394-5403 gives 0.06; 9.81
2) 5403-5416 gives 0.10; 9.54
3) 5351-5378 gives 0.05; 9.73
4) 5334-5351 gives 0.02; 9.85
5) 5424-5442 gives 0.05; 10.1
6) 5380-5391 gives 0.10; 9.42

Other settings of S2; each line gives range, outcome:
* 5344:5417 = 11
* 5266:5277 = 10.7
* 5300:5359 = 11.2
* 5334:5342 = 10.3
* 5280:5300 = 10.5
